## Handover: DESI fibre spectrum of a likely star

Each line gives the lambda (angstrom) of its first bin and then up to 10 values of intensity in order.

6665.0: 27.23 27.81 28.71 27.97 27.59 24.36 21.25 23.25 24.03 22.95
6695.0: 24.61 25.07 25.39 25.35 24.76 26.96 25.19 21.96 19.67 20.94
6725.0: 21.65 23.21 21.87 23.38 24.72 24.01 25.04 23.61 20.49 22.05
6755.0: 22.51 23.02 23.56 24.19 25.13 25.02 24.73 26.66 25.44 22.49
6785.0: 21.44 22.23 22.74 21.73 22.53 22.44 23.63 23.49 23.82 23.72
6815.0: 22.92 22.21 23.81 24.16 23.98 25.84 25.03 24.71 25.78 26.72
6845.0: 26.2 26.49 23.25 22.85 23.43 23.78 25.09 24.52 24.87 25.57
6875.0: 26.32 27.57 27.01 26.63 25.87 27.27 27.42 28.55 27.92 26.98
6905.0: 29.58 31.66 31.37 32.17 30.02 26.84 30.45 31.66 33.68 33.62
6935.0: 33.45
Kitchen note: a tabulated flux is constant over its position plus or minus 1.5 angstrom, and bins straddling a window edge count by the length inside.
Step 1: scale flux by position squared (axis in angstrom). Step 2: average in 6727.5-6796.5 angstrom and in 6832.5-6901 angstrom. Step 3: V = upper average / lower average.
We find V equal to 1.14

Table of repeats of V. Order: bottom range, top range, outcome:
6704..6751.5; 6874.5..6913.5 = 1.27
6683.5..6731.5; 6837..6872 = 1.10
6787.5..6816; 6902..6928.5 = 1.37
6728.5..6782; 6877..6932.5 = 1.28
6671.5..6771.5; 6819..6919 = 1.16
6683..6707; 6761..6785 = 1.04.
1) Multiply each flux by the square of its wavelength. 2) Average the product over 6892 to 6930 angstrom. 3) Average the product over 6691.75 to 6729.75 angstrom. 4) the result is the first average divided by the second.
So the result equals 1.34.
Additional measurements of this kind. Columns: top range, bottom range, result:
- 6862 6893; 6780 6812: 1.18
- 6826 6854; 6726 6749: 1.11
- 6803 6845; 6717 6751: 1.11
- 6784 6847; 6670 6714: 0.98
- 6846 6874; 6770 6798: 1.07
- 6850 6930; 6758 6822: 1.20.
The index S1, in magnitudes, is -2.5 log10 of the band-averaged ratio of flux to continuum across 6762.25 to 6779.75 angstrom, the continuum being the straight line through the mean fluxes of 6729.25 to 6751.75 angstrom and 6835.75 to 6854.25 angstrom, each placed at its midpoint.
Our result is -0.06 mag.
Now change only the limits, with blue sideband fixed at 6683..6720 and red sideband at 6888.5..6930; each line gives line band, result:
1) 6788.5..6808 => 0.17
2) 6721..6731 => 0.13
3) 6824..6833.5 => 0.11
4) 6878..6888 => 0.09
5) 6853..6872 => 0.17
